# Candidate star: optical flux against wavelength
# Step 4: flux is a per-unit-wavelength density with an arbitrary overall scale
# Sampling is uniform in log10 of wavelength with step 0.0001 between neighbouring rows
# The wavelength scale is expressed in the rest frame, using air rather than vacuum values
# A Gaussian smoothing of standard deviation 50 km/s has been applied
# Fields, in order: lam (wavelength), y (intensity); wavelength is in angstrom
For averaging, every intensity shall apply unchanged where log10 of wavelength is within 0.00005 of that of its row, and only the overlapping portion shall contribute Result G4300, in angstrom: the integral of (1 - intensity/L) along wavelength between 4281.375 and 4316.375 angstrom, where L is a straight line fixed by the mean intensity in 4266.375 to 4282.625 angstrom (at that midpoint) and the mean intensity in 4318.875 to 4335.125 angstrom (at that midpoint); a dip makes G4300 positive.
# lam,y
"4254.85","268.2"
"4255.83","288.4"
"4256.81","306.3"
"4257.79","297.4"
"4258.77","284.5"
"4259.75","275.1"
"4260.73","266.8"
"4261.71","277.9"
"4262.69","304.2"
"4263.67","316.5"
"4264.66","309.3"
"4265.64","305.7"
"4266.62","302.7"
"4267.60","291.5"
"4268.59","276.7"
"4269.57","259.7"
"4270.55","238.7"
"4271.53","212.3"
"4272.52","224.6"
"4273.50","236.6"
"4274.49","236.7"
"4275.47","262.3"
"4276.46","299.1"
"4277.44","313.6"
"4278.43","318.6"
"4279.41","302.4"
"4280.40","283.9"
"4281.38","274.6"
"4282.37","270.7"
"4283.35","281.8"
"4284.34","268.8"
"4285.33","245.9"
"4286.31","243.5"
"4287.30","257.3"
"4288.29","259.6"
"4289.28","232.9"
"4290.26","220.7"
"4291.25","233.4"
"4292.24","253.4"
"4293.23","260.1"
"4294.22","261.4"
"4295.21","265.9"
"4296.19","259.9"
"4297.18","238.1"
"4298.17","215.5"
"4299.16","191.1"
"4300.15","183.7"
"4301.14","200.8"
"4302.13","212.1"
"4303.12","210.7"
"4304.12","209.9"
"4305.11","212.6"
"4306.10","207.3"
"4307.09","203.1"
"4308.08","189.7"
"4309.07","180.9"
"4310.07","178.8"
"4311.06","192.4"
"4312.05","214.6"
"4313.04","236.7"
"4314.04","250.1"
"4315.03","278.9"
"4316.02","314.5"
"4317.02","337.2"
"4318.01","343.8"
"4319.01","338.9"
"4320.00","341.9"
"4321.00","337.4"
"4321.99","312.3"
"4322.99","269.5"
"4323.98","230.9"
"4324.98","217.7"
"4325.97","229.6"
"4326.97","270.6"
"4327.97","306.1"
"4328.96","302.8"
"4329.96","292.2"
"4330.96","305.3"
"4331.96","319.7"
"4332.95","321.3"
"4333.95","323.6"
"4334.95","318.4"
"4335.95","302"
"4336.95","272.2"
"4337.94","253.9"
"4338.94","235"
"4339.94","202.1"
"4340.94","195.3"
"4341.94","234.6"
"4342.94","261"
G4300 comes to 6.1 angstrom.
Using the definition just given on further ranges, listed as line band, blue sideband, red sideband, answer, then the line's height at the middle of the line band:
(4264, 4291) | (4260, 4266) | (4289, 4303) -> -0.1 angstrom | 267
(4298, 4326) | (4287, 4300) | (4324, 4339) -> 2.1 angstrom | 262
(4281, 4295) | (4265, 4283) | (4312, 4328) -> 1.1 angstrom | 277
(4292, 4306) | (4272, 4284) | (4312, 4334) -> 2.8 angstrom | 283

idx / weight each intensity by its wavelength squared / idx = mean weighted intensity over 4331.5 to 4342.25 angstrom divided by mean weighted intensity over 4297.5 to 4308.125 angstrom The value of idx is 1.35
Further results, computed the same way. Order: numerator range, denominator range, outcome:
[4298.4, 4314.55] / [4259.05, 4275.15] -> 0.77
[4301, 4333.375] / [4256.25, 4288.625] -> 0.96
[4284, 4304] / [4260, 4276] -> 0.88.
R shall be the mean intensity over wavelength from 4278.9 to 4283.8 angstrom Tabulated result 283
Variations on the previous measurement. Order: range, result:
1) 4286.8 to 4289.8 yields 250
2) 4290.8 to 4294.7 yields 252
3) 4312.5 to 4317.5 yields 283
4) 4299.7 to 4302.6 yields 199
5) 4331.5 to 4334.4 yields 322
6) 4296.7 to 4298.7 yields 226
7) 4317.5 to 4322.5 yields 335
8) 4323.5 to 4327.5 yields 237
